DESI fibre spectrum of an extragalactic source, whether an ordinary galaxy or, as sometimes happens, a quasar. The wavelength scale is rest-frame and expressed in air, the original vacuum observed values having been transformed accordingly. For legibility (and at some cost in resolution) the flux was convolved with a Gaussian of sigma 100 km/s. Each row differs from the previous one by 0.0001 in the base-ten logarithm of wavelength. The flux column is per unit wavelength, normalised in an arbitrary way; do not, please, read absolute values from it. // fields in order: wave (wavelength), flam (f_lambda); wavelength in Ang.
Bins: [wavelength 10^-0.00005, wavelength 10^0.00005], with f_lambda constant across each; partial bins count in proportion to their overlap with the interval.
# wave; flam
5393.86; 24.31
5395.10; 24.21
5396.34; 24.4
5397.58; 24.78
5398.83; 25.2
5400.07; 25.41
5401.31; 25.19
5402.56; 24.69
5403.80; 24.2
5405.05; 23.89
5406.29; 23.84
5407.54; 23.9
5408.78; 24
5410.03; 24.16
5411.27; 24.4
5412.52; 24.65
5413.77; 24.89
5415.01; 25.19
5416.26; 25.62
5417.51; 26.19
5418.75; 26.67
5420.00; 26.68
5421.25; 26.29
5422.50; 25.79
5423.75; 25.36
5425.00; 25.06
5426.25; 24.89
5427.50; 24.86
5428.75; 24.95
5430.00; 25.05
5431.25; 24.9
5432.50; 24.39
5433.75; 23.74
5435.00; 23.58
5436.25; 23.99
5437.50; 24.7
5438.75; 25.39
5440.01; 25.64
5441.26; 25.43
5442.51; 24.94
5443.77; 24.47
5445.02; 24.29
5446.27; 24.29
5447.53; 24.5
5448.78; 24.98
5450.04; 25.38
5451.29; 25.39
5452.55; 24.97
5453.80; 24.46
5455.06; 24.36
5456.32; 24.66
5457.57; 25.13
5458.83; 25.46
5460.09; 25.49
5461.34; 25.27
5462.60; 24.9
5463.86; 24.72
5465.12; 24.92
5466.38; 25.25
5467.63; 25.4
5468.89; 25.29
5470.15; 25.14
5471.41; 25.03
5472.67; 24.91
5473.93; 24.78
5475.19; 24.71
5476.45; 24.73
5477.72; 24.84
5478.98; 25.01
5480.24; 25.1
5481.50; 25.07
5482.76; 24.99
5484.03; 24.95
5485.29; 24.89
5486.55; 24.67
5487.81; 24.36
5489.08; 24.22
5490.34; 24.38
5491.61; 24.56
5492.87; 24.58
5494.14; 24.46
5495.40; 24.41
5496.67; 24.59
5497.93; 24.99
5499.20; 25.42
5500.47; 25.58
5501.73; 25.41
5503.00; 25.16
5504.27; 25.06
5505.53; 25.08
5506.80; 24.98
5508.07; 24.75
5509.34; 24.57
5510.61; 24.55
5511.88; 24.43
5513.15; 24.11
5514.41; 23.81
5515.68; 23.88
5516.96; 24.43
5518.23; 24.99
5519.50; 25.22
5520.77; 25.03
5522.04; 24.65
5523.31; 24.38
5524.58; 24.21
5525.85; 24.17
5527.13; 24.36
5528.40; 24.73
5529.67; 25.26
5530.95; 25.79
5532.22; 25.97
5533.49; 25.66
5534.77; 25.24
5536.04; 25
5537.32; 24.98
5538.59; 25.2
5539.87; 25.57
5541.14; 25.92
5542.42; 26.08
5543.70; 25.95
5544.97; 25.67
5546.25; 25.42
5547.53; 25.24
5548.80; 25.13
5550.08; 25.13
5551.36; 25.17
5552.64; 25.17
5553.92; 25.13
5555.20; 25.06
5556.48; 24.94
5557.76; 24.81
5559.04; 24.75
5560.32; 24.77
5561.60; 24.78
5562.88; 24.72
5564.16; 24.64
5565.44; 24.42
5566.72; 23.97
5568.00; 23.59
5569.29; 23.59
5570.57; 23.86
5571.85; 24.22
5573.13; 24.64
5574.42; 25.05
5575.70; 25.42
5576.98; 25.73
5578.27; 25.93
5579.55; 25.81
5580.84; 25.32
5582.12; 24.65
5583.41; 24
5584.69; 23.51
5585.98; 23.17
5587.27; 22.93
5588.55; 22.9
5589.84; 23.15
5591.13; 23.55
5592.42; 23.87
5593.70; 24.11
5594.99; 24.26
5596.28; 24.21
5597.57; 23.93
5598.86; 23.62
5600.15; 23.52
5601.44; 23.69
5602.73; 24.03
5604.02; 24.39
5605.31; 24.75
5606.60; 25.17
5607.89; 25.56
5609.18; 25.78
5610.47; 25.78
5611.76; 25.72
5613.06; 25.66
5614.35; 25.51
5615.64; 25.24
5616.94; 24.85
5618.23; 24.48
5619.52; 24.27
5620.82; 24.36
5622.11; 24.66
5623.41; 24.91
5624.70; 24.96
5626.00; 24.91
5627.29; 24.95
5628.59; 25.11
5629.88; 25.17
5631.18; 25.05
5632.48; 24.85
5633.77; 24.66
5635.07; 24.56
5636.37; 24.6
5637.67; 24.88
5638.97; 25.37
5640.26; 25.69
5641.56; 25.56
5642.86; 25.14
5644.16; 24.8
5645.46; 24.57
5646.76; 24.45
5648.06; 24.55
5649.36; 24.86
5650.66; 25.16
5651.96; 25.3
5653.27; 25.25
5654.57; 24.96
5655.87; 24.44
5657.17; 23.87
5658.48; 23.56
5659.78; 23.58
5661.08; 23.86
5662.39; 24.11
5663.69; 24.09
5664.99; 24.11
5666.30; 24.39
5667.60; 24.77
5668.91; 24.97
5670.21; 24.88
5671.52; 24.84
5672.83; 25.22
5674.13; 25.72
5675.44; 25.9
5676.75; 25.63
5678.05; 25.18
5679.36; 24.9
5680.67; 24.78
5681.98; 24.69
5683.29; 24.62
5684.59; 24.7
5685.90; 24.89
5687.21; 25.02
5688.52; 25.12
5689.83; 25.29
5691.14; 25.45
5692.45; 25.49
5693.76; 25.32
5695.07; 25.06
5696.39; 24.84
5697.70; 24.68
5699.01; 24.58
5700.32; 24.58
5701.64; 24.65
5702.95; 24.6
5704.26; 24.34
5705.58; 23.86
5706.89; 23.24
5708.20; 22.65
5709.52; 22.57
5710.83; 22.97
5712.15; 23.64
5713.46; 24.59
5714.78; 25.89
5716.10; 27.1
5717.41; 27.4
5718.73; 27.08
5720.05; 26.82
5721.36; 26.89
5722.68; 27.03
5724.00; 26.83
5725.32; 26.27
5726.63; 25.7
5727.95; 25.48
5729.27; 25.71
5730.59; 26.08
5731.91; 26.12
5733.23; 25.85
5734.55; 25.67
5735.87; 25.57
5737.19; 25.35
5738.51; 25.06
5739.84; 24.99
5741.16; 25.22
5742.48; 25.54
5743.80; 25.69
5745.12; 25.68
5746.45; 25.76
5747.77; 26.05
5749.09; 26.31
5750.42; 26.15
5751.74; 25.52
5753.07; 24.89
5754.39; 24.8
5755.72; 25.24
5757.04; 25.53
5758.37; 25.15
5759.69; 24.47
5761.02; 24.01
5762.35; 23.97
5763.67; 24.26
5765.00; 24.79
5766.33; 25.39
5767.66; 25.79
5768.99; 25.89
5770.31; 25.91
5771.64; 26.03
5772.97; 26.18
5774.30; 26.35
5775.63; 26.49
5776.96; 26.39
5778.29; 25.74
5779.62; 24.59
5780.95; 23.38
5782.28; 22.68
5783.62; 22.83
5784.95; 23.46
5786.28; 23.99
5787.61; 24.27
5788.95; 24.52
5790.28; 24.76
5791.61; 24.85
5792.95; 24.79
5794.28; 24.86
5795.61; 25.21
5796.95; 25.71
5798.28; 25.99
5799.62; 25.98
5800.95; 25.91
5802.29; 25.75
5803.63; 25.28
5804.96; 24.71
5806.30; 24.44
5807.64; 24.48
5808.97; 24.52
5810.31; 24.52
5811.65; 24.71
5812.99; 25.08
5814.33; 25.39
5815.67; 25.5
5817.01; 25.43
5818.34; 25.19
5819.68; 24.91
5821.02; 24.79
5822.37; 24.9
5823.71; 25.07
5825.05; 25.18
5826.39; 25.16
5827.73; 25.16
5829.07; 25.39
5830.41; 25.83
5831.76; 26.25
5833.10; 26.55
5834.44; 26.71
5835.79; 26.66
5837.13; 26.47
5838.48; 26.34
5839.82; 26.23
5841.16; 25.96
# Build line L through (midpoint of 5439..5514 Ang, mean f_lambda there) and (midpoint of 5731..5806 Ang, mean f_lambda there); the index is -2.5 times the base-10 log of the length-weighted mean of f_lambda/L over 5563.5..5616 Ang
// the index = 0.02 mag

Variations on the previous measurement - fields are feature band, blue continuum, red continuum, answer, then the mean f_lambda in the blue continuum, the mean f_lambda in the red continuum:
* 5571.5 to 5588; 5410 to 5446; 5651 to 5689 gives 0.009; 25.1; 24.7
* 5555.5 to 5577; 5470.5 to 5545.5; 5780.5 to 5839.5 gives 0.017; 24.9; 25.1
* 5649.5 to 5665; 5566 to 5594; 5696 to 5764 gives 0.017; 24.2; 25.3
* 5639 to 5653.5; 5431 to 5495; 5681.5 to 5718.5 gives -0.012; 24.8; 24.7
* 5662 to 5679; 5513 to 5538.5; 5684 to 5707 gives -0.006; 24.8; 24.8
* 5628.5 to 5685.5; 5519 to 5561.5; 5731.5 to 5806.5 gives 0.016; 25.1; 25.2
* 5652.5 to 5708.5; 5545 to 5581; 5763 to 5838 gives 0.016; 24.9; 25.2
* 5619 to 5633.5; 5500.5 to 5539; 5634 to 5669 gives -0.007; 24.8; 24.6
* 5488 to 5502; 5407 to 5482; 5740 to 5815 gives 0.011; 25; 25.1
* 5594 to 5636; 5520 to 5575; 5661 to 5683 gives 0.005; 24.9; 24.8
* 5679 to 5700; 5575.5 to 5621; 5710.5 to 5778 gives 0.011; 24.5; 25.7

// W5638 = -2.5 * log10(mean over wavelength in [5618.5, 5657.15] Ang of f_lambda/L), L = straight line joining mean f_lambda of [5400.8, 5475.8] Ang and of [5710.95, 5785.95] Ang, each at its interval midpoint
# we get 0.017 mag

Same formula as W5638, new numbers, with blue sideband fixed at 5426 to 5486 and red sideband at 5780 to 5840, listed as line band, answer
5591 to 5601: 0.048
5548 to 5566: 0.001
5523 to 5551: -0.013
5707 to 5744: -0.021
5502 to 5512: 0.003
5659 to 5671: 0.031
